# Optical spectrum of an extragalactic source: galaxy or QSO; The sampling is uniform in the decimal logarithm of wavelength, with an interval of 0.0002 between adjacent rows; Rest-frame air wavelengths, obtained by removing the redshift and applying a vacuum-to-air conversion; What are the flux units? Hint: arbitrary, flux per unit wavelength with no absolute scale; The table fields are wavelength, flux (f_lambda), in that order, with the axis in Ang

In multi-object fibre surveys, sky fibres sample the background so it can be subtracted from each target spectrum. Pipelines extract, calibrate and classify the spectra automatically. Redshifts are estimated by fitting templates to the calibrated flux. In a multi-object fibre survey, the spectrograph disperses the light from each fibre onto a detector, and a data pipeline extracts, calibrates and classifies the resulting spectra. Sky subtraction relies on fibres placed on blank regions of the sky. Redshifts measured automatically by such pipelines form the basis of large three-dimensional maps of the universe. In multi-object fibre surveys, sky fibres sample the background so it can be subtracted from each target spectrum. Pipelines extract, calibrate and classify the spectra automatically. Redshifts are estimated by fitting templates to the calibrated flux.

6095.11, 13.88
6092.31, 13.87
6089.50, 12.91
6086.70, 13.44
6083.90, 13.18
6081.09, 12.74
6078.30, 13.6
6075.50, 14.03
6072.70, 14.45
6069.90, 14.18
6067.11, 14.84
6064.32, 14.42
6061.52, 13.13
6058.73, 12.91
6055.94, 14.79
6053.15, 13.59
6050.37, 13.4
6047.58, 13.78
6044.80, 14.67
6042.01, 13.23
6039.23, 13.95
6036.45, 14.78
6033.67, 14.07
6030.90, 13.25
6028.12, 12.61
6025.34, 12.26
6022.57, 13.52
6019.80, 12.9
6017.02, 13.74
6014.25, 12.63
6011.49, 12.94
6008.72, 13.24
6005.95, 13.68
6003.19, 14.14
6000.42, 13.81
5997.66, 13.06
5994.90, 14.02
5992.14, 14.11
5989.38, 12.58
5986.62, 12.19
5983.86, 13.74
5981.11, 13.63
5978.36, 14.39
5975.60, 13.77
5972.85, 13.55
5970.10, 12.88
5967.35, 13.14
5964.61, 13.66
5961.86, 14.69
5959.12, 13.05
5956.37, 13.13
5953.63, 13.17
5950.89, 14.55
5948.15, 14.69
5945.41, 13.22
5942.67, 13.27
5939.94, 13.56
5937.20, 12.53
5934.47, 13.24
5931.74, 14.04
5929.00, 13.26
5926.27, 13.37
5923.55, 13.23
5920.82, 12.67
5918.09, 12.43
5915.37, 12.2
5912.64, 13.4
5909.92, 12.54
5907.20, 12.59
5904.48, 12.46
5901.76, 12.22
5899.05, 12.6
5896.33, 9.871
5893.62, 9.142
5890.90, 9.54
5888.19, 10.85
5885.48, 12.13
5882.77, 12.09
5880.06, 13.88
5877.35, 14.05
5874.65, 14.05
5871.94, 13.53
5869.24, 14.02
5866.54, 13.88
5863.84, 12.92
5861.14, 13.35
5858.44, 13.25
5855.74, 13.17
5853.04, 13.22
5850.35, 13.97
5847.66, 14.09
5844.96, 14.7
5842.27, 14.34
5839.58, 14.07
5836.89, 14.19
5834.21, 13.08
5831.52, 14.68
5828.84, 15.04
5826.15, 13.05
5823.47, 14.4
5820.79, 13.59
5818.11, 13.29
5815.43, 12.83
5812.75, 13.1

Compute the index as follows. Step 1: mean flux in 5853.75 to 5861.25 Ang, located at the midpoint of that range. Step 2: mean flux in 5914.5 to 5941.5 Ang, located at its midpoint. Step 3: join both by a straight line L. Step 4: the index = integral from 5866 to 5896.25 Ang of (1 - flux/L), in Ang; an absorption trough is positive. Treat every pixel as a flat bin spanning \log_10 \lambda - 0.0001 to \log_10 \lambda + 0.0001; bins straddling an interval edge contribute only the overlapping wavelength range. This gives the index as 2.0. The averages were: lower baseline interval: 13.2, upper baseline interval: 13.1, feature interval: 12.3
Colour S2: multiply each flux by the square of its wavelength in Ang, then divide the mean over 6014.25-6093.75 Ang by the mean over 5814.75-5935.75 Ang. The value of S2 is 1.11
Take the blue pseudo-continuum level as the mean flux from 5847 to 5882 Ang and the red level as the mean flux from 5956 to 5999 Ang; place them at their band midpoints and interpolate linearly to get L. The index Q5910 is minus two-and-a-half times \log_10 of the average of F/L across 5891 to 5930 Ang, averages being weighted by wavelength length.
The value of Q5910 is 0.116 mag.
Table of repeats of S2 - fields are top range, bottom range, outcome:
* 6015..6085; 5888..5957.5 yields 1.13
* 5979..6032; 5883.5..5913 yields 1.19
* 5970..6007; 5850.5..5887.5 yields 1.06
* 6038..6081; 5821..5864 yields 1.08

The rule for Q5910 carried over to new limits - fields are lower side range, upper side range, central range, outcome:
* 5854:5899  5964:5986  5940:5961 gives -0.03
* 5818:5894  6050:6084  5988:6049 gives 0.02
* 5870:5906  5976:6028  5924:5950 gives -0.07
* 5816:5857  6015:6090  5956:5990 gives 0.02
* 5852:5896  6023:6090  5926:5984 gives -0.04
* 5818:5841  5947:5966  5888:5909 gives 0.23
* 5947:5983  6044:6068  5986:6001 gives 0.04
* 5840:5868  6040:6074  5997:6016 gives 0.04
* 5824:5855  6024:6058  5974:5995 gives 0.02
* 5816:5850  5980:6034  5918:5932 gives 0.04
